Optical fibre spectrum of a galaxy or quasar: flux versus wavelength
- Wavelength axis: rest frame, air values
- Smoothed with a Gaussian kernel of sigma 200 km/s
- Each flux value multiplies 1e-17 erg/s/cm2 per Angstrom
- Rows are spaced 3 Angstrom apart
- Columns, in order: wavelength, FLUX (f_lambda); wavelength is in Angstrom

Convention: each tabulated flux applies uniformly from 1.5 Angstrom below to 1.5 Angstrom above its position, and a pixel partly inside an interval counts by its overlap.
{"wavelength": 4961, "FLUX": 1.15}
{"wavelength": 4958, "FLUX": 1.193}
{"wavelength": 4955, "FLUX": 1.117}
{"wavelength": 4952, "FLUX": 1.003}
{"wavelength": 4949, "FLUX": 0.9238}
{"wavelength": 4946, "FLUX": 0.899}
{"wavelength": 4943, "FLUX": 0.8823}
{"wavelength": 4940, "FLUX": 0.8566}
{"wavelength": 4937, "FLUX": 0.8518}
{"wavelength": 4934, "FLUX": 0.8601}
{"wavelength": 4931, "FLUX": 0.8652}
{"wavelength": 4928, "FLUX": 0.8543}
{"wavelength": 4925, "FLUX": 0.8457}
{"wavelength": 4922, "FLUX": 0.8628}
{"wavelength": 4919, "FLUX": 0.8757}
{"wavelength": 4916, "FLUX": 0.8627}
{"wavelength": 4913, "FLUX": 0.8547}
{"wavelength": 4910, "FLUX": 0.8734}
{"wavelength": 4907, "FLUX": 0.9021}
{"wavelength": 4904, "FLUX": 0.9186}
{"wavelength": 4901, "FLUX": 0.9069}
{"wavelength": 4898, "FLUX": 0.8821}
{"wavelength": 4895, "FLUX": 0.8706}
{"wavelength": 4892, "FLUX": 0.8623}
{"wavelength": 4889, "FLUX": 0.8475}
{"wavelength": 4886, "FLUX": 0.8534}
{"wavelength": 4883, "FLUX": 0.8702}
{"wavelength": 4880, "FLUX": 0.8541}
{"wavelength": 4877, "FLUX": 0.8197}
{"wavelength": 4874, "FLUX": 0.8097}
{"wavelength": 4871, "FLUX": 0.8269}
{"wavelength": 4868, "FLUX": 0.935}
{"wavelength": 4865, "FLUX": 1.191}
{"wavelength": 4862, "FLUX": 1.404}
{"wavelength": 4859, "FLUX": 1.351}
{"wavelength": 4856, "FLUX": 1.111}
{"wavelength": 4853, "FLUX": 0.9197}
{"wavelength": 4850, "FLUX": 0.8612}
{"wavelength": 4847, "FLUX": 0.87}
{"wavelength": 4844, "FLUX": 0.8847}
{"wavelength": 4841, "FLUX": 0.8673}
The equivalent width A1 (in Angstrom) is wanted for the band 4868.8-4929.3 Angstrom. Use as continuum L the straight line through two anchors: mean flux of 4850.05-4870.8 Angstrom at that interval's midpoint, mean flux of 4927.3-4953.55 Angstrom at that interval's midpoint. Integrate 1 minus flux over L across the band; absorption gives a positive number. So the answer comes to 8.3 Angstrom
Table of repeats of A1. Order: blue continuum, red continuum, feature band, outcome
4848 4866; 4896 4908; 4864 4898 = 4.28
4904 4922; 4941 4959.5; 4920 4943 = 1.92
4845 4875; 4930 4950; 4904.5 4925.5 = 1.19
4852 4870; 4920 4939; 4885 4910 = 2.81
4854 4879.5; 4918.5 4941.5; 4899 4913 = 0.52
